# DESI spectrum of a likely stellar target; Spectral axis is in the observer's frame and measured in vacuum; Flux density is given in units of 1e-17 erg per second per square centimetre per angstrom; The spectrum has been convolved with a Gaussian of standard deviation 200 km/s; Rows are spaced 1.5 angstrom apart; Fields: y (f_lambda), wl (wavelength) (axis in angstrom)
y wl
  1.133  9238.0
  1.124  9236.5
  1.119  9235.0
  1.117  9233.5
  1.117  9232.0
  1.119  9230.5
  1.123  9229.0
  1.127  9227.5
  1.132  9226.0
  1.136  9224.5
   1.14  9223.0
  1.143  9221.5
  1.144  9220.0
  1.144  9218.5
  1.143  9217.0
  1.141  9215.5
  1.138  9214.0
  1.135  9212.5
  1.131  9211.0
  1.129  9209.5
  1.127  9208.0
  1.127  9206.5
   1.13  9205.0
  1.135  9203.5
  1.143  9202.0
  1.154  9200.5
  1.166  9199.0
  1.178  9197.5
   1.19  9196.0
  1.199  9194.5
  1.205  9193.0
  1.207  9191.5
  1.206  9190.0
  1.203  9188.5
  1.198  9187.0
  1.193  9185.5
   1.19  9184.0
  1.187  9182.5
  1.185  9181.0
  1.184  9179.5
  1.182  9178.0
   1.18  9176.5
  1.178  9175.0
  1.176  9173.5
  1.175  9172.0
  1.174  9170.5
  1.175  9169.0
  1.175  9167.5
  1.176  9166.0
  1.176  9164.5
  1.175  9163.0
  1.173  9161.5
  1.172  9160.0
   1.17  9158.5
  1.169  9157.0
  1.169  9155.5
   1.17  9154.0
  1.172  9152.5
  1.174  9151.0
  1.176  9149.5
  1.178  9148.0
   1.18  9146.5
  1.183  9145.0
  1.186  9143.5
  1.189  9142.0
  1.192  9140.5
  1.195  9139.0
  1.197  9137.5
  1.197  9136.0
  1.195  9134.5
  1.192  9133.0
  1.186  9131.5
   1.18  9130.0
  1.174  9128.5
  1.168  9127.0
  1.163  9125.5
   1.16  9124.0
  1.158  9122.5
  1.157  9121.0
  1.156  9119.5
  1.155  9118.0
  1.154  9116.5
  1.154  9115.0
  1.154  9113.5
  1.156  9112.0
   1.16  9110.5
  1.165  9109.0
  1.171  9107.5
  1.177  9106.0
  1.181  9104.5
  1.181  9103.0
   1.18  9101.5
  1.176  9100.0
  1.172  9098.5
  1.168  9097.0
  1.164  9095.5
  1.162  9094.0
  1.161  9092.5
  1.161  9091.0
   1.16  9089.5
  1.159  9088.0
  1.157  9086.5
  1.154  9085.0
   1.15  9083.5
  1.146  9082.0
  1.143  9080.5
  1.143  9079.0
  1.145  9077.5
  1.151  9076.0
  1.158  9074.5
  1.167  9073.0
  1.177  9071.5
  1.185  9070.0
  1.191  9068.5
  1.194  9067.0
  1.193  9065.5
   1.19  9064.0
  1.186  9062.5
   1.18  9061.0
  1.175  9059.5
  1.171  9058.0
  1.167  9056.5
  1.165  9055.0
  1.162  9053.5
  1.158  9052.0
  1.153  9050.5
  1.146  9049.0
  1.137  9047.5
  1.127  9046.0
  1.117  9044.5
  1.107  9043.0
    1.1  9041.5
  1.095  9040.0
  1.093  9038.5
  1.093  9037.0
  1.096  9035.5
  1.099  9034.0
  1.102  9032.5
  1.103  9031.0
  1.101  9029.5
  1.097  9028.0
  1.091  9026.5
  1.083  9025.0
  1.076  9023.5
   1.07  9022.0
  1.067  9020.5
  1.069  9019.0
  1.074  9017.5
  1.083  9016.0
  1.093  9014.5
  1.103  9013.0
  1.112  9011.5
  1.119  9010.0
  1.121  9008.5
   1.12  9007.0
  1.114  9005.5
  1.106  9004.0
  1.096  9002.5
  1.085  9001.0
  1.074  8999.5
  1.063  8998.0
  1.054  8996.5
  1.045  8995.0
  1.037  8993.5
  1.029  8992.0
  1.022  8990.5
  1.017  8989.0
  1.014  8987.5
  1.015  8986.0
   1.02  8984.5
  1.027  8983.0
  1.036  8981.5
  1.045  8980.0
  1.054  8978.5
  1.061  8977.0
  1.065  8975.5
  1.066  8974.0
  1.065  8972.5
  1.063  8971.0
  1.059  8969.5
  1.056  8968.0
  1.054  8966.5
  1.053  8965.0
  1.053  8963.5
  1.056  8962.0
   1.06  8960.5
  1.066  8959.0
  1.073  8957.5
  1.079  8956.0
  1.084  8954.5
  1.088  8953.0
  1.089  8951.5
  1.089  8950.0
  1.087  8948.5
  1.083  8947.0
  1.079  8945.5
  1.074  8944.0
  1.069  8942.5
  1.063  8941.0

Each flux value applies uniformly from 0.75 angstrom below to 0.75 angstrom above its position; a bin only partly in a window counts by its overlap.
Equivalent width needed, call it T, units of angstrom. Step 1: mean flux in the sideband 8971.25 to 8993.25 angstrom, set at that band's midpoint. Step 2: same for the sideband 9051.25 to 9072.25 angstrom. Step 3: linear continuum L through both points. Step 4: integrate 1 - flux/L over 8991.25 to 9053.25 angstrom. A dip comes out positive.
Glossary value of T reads 0.7 angstrom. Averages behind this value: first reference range 1.04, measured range 1.1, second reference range 1.18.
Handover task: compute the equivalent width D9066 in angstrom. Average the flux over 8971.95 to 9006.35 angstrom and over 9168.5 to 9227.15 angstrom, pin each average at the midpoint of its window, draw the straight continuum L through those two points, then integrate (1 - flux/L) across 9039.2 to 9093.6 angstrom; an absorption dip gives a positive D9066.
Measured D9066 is -3.1 angstrom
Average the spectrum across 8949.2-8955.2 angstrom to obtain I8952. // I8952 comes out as 1.09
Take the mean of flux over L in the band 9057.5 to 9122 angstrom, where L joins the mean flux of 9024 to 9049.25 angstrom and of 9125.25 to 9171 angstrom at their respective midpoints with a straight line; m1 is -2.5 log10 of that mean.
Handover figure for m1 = -0.02 mag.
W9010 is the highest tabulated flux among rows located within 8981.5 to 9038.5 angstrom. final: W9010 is 1.121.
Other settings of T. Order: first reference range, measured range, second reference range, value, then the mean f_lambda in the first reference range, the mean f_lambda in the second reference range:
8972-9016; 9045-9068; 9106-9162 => -1.10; 1.07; 1.17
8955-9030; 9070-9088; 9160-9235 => -0.79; 1.07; 1.16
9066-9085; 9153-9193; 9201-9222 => -1.33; 1.16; 1.14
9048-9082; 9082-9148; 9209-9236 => -0.82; 1.17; 1.13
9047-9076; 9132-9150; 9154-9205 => -0.19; 1.17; 1.18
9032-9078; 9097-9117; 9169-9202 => -0.09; 1.15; 1.18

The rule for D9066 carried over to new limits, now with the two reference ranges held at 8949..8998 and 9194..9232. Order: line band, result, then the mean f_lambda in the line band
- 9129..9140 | -0.8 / 1.19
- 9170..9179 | -0.4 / 1.18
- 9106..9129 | -1.1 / 1.16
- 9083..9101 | -1.1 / 1.16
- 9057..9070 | -1.2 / 1.18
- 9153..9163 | -0.4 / 1.17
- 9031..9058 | -1.1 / 1.13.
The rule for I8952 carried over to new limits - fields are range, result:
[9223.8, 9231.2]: 1.13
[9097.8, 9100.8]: 1.17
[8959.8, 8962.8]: 1.06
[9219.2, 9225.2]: 1.14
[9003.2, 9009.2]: 1.12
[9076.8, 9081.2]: 1.14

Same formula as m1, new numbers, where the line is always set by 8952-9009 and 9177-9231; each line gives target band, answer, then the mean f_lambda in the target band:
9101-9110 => -0.057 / 1.18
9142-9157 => -0.039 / 1.18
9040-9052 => -0.037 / 1.13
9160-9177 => -0.030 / 1.18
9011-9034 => -0.010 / 1.09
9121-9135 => -0.046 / 1.17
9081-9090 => -0.045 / 1.15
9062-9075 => -0.080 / 1.18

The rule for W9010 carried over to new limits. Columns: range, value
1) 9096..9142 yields 1.197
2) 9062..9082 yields 1.194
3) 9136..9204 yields 1.207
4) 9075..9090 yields 1.16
